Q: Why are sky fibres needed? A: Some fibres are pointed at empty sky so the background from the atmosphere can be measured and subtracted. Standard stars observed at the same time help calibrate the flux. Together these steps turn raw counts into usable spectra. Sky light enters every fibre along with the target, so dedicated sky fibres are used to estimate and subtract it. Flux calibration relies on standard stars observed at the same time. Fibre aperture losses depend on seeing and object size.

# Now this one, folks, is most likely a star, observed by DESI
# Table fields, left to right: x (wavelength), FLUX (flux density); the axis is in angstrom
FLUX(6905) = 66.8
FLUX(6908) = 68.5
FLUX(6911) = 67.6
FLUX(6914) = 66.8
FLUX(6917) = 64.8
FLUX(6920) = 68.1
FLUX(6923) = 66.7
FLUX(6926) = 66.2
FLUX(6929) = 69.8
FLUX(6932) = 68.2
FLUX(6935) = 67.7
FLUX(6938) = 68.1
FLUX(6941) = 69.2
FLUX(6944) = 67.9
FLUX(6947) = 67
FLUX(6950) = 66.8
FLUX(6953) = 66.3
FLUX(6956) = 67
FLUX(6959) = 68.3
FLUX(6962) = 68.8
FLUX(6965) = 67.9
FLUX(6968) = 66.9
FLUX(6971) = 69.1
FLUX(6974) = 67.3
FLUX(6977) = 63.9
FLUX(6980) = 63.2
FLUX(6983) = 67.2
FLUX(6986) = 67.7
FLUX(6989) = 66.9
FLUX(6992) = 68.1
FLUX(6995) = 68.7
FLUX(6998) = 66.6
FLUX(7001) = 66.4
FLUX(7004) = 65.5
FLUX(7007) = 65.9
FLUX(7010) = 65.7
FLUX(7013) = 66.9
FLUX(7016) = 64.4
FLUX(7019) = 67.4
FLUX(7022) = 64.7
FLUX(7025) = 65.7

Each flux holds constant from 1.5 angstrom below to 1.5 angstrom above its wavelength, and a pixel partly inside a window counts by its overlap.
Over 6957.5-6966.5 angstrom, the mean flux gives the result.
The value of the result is 68.3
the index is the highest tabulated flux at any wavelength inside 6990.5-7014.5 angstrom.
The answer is 68.7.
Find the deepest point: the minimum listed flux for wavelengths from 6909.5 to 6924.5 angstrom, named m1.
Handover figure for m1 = 64.8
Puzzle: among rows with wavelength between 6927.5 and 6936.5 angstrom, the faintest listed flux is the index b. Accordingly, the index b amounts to 67.7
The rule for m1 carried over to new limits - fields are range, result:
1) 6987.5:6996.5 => 66.9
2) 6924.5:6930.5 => 66.2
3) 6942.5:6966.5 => 66.3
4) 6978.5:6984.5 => 63.2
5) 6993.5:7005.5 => 65.5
